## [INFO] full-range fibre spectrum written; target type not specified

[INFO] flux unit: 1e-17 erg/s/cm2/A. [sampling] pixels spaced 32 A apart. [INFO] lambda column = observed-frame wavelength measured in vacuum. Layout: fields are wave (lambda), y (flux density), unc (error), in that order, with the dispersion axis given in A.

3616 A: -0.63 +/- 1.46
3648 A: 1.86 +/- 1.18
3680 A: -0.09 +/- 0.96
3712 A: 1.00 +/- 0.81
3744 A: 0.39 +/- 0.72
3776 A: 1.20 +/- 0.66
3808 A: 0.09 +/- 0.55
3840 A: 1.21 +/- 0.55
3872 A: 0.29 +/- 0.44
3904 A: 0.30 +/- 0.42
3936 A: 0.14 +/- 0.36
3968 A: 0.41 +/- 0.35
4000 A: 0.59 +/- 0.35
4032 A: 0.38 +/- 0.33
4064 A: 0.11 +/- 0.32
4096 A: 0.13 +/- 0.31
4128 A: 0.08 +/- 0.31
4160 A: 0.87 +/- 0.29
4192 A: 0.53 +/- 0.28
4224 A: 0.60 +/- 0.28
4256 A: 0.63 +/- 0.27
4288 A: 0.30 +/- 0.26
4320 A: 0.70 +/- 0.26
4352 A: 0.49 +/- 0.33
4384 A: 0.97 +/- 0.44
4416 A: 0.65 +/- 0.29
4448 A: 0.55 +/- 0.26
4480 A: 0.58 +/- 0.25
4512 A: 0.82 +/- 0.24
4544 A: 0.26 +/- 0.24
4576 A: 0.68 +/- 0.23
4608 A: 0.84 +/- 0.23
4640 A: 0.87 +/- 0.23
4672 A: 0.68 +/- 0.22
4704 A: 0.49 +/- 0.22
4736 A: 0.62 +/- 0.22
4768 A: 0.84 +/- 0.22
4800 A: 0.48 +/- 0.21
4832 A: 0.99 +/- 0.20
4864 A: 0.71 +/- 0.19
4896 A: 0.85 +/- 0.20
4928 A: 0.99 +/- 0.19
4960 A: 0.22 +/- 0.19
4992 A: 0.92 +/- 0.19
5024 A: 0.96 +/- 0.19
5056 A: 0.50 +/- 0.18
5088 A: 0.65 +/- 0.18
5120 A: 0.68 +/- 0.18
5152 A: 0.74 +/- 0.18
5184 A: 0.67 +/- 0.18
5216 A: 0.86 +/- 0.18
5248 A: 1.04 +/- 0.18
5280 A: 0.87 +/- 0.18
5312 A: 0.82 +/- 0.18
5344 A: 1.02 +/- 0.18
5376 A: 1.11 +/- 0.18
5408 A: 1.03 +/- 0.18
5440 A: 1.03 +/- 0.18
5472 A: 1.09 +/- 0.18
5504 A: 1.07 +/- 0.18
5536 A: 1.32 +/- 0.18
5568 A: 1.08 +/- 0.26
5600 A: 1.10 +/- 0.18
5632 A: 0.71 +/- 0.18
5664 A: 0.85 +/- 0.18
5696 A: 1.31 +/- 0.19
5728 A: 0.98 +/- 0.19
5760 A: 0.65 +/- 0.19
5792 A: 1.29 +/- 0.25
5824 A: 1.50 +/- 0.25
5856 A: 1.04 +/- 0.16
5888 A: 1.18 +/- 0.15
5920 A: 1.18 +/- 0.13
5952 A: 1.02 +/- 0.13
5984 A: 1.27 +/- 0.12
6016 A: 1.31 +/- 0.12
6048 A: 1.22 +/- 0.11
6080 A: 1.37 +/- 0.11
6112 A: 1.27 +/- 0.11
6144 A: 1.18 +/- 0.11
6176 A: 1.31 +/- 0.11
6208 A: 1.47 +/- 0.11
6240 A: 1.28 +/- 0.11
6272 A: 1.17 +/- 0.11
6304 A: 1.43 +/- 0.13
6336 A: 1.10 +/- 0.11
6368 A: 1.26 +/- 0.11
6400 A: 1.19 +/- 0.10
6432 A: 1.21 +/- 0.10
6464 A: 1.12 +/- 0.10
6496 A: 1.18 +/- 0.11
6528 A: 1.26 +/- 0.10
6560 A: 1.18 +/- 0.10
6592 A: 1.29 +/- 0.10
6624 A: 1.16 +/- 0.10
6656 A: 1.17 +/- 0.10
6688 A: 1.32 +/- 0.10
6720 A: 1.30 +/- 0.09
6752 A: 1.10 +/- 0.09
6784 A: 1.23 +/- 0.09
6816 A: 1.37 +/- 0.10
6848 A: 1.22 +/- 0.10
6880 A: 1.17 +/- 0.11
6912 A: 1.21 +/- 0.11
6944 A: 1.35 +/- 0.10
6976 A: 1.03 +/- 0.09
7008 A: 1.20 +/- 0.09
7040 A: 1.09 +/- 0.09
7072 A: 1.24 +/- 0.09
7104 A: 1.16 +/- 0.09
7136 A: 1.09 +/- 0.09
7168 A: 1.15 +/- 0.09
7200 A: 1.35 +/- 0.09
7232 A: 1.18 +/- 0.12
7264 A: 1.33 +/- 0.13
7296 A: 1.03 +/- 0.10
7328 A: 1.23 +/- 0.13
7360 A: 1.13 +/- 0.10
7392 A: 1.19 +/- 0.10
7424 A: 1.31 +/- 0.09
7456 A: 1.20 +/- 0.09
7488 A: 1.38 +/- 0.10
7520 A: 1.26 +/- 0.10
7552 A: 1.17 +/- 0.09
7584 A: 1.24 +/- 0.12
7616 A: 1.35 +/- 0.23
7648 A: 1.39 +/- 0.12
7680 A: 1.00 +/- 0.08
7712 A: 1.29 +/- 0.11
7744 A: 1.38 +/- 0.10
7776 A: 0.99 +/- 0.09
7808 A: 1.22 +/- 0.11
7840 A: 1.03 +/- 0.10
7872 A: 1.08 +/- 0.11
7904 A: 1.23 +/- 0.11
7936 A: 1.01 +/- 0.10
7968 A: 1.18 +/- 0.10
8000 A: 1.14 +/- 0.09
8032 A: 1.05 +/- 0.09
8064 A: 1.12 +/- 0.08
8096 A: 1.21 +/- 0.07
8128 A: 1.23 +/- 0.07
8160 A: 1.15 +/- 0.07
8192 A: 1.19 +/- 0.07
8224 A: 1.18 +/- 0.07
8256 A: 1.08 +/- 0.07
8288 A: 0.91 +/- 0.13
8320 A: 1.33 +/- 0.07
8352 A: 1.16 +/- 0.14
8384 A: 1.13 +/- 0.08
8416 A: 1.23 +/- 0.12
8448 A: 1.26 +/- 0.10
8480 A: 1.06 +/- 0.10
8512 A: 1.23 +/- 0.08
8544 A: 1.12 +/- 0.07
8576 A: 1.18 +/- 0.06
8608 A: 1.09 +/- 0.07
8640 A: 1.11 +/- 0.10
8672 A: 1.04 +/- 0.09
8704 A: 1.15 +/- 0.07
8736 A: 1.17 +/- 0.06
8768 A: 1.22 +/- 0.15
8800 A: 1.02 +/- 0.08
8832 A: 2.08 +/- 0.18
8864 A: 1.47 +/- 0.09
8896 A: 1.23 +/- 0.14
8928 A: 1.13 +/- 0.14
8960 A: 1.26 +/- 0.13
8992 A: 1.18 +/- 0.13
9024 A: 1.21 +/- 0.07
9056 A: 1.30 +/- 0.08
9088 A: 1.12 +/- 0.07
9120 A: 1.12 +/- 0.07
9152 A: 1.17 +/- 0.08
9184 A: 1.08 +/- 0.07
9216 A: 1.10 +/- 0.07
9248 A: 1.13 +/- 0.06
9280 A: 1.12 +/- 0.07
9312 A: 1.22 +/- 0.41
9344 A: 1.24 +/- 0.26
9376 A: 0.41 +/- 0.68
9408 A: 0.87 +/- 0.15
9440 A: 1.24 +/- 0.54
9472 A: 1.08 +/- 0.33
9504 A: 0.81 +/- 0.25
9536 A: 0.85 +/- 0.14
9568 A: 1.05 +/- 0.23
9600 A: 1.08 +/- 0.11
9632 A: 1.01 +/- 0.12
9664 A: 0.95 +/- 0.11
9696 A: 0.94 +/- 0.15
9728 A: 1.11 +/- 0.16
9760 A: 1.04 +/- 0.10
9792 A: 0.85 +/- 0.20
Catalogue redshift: 0.35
